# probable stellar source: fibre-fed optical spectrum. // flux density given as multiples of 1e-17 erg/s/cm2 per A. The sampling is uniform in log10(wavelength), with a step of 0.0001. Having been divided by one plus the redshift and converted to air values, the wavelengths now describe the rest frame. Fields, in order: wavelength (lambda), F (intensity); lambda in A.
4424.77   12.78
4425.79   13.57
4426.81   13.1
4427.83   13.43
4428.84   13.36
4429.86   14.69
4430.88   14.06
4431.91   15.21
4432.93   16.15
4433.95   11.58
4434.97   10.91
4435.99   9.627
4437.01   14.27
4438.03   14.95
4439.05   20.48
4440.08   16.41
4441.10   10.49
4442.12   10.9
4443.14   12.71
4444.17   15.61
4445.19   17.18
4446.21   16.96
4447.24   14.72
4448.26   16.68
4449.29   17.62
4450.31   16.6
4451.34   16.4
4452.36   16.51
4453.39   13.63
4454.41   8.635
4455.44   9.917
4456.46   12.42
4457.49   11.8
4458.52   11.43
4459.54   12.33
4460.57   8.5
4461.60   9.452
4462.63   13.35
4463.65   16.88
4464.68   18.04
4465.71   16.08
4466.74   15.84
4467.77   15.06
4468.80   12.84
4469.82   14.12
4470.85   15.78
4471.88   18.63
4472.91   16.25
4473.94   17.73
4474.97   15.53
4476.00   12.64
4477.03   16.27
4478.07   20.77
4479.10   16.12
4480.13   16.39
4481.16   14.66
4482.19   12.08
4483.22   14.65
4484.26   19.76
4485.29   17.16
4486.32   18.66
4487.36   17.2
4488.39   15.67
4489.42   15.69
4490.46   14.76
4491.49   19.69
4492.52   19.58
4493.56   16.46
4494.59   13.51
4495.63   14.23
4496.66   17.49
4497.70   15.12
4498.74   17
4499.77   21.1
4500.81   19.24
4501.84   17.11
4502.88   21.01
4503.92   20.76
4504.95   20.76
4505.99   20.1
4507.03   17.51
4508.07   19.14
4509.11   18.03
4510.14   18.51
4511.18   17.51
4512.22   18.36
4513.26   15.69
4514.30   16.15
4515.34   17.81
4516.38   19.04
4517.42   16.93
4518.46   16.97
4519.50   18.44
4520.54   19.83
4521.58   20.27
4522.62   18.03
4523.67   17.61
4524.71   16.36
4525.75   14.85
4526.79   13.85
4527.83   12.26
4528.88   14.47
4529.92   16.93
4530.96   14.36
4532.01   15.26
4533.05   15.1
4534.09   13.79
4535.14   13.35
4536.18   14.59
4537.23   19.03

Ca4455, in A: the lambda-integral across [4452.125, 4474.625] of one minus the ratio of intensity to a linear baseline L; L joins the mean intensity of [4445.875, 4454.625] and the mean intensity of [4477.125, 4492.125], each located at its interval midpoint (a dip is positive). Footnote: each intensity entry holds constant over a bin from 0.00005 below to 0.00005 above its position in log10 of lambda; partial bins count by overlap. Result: 3.0 A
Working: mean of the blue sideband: 15.5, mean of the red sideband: 16.7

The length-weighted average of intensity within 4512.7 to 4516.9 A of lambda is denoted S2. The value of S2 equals 17.2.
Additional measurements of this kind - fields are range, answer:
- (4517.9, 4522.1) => 18.9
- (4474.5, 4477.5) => 14.8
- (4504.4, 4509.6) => 19.1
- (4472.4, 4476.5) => 15.6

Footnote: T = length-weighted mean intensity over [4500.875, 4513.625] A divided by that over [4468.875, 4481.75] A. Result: 1.17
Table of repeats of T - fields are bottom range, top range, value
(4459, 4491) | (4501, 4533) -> 1.13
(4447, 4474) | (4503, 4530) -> 1.23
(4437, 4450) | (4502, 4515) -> 1.21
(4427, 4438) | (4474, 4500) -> 1.23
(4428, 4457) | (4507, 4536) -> 1.17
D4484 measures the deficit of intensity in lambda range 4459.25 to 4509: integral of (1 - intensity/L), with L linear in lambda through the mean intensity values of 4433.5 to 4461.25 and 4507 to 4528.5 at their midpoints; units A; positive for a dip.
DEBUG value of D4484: -2.8 A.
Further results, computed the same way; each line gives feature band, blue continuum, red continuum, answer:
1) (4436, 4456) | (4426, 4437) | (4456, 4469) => -2.0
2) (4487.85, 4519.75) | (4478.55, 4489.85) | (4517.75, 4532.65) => -2.8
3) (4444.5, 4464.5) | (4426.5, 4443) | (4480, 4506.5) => 1.4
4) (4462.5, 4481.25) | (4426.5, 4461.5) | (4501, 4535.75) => -1.2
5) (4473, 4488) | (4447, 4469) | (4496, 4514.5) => -0.4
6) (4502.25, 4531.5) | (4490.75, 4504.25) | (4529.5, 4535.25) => -2.5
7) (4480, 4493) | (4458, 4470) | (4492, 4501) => -0.5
